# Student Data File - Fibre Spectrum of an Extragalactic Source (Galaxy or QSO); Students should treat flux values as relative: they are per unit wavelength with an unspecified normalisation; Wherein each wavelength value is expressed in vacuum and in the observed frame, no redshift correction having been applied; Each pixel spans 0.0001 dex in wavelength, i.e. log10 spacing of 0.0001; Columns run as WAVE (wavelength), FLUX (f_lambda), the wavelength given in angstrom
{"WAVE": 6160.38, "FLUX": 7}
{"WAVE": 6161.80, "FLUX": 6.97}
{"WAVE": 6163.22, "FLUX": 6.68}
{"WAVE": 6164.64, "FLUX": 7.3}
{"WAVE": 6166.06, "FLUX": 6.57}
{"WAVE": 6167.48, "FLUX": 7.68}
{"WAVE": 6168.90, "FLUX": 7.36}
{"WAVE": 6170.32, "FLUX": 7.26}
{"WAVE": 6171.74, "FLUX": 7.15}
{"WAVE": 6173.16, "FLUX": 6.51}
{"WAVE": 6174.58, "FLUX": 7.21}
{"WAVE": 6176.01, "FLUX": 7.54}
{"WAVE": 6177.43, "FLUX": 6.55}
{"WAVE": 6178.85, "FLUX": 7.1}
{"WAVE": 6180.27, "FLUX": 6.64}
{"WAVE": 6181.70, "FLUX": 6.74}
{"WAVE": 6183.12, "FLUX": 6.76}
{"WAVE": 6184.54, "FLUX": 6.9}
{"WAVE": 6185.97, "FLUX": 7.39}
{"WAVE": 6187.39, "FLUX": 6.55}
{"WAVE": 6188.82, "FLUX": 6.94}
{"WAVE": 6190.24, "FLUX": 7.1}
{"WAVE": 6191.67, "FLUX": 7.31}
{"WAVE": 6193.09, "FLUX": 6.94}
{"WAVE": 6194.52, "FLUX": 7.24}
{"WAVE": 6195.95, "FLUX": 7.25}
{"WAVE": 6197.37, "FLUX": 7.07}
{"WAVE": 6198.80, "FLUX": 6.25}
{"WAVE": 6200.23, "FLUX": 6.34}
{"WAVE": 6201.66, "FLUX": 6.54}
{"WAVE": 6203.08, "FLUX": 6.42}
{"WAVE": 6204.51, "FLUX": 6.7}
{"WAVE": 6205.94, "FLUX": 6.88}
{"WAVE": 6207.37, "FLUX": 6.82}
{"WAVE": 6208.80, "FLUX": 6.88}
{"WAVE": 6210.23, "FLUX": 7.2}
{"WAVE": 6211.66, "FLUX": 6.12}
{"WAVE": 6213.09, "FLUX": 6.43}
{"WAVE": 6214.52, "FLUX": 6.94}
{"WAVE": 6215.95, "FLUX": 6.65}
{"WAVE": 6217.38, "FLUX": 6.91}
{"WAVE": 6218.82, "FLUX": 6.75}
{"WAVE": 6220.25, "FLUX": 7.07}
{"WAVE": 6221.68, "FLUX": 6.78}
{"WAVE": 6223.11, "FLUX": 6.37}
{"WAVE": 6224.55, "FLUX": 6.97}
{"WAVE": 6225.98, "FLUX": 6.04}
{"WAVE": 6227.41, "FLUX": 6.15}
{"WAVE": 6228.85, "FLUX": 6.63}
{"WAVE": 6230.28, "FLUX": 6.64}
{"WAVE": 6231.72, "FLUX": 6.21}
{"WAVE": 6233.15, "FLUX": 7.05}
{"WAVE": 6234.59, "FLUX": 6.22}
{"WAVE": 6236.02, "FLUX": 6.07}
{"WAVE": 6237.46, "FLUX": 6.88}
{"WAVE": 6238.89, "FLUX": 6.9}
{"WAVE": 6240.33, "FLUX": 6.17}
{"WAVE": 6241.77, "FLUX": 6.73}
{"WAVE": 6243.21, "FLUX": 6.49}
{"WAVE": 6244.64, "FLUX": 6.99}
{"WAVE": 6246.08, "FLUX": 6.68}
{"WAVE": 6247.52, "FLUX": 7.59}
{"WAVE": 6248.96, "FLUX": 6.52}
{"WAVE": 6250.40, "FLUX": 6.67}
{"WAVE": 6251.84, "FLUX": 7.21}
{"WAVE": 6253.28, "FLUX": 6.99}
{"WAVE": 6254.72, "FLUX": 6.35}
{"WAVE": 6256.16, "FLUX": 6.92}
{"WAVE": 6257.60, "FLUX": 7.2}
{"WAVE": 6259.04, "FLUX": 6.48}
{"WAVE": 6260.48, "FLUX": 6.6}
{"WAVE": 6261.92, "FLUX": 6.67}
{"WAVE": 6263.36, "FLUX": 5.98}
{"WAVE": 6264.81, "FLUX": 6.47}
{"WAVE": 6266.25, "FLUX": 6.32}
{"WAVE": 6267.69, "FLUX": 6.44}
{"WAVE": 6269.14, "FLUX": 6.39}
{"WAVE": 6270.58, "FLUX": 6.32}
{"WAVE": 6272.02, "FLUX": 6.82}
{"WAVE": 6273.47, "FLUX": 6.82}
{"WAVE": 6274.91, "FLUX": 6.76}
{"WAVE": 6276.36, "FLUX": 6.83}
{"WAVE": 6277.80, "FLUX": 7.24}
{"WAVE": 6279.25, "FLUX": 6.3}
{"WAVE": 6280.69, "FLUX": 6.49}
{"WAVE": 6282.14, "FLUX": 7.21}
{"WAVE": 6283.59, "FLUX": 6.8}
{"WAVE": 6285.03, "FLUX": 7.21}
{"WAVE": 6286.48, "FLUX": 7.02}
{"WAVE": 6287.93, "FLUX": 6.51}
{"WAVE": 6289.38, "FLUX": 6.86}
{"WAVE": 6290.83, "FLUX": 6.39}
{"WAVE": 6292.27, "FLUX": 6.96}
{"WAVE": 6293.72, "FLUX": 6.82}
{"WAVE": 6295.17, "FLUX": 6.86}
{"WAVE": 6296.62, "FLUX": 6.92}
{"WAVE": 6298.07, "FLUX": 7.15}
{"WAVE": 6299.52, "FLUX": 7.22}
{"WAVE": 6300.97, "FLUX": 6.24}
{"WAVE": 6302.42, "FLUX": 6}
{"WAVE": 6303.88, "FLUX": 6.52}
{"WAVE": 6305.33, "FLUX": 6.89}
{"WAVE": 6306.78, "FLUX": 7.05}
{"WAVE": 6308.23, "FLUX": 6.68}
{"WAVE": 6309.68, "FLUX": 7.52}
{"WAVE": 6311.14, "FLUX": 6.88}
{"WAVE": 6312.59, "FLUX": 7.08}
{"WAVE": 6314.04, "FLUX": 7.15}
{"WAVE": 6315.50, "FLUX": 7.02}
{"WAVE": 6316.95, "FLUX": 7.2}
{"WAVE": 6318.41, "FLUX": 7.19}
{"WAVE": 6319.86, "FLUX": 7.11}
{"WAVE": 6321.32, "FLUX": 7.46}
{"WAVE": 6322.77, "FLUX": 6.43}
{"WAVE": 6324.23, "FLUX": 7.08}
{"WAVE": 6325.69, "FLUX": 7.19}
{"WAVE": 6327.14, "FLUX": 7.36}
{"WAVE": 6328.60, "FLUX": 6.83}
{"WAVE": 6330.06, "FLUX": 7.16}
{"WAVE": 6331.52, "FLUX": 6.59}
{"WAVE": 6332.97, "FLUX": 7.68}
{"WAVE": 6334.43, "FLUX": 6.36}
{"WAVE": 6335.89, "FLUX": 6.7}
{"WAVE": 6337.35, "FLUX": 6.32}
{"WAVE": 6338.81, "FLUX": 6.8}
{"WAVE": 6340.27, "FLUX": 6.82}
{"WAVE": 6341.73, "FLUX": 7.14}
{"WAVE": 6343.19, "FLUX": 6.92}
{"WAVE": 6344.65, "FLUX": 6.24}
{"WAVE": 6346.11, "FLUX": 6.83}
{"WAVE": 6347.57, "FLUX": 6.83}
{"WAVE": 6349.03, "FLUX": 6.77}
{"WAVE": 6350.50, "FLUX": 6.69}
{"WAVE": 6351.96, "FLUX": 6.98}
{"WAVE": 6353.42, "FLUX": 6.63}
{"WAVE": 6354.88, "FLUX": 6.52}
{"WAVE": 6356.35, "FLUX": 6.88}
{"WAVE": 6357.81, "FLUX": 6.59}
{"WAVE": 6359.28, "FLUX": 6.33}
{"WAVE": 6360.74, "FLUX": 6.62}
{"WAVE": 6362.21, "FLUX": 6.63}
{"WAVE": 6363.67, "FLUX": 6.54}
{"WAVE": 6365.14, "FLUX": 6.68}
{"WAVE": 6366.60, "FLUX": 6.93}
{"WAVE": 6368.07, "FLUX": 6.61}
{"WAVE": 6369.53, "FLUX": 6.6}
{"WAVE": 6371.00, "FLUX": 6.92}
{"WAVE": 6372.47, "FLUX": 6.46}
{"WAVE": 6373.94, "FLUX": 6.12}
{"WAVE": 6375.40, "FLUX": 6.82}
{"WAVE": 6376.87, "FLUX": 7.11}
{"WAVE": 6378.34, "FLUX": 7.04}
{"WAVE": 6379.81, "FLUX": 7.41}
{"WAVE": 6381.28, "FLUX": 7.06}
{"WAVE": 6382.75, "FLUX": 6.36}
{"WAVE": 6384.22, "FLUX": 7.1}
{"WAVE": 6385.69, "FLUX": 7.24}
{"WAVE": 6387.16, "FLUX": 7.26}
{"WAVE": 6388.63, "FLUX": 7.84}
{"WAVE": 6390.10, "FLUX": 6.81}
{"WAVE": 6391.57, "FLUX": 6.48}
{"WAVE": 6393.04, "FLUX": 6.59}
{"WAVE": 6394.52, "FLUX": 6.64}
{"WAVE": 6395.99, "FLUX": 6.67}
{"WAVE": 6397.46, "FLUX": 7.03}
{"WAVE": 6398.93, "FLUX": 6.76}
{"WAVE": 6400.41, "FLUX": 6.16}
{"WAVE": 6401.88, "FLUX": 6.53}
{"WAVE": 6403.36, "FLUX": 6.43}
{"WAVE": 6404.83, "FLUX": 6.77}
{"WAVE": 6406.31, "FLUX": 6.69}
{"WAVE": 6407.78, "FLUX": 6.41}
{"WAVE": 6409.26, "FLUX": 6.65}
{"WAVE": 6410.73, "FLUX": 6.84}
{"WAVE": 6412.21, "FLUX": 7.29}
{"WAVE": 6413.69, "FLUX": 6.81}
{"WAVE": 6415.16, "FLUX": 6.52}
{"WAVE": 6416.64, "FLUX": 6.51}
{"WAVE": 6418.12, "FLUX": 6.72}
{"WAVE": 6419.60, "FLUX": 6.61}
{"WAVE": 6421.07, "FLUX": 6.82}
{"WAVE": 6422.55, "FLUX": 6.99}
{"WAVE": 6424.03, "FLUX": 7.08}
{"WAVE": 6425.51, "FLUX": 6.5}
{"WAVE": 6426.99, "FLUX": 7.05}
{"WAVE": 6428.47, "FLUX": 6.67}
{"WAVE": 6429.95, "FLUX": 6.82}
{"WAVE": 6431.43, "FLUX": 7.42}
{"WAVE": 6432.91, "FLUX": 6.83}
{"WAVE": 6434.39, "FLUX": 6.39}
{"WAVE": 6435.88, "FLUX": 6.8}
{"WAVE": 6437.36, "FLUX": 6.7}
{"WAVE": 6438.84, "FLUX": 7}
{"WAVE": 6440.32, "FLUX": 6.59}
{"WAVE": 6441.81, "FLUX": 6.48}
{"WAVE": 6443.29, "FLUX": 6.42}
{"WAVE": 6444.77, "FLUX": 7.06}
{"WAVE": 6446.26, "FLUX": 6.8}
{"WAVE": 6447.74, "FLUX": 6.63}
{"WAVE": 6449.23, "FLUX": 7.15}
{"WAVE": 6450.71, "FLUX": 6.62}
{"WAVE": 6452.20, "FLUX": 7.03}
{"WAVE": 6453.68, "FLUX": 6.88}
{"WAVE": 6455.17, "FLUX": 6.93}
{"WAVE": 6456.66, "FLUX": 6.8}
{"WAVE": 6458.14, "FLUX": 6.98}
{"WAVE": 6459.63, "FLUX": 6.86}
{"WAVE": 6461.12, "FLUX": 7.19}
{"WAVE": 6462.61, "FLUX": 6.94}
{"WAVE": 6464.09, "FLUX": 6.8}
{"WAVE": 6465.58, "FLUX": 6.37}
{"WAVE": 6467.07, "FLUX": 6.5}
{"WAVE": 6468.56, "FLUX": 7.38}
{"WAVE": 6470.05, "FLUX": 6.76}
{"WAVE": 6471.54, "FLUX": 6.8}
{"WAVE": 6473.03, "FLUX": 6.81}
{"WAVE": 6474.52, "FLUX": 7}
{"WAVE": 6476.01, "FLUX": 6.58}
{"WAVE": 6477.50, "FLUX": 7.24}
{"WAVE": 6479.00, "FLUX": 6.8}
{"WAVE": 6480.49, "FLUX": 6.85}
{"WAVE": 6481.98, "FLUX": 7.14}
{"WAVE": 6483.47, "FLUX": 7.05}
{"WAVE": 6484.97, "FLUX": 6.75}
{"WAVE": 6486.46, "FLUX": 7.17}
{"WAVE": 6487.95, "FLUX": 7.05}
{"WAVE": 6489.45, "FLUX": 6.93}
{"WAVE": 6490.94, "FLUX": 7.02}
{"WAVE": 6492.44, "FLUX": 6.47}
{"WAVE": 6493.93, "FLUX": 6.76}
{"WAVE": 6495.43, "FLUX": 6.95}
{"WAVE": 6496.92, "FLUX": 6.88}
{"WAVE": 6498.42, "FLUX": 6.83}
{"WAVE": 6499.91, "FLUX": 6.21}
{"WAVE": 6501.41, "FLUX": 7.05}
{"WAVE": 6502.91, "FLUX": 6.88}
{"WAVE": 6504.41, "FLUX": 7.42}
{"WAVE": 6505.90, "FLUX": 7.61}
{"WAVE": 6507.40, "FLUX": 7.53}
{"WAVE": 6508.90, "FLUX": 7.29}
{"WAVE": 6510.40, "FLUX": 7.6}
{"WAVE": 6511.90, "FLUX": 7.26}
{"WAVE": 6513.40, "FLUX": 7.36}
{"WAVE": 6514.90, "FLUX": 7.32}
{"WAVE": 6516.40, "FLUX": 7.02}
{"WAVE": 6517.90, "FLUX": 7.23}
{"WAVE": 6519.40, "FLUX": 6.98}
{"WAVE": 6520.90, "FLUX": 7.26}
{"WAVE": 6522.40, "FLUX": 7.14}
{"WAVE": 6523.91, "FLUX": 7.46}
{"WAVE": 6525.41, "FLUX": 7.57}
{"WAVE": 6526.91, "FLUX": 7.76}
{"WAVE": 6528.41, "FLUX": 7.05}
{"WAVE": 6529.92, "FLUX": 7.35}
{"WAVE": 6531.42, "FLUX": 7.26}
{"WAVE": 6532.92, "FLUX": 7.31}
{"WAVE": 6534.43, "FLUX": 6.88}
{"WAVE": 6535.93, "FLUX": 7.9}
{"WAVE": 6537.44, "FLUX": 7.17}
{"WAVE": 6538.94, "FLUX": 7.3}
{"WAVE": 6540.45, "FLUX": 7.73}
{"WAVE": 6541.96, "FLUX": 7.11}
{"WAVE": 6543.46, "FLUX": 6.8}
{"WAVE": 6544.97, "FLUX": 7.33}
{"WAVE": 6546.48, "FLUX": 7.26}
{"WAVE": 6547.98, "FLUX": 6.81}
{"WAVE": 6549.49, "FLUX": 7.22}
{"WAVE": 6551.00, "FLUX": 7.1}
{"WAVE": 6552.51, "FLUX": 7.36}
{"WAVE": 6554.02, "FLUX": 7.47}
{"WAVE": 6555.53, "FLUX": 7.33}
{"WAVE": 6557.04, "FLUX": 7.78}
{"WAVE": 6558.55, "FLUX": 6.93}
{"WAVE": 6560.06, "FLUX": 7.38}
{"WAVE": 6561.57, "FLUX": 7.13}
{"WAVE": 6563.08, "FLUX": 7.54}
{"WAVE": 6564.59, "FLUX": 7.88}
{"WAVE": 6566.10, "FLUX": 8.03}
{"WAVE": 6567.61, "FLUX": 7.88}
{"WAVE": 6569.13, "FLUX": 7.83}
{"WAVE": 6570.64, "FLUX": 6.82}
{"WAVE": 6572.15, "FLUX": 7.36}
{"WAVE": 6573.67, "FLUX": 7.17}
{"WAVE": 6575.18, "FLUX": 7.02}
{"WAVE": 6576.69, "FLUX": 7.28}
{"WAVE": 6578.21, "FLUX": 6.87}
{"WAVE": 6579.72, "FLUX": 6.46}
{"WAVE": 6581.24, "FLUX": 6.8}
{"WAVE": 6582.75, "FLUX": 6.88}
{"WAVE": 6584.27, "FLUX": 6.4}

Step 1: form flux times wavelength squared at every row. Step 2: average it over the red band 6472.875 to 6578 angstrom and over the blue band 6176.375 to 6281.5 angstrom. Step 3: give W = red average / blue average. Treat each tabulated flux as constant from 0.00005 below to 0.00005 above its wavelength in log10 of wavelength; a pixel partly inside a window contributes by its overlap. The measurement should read 1.2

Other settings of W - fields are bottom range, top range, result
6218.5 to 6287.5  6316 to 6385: 1.05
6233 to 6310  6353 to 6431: 1.04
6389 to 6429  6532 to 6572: 1.14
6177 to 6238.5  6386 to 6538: 1.12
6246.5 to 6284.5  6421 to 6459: 1.07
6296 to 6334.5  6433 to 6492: 1.03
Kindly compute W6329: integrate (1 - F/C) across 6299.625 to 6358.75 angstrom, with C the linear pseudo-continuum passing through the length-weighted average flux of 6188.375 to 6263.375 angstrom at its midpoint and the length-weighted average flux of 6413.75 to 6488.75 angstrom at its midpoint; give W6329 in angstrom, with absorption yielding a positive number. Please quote -0.7 angstrom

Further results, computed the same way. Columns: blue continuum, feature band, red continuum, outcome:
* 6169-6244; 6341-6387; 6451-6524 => 0.8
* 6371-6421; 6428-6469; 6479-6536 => 0.8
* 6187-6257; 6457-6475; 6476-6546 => 0.6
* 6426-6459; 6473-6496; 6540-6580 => 0.3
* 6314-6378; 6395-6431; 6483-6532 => 1.1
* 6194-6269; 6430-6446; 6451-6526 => 0.4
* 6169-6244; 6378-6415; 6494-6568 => 1.2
